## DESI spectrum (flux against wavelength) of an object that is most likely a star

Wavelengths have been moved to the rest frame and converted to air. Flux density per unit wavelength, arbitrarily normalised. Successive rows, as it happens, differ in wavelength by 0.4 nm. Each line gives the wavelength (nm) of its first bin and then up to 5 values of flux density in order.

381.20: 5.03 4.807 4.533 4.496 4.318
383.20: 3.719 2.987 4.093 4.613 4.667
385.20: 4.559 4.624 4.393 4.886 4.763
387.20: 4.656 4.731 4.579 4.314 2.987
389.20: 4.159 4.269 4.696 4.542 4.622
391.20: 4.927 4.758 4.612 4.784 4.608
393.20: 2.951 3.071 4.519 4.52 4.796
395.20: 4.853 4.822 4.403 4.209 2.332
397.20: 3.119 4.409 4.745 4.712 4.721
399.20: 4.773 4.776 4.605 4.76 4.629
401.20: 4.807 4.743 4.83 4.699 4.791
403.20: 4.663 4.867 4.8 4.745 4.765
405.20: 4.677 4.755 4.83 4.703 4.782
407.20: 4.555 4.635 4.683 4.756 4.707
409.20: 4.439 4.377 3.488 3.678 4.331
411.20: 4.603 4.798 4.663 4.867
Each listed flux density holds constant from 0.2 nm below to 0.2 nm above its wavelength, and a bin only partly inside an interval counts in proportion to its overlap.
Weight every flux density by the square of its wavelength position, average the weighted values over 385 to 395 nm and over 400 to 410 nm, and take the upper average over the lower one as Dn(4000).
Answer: 1.1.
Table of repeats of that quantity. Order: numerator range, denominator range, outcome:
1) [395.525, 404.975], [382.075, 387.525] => 1.12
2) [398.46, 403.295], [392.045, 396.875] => 1.16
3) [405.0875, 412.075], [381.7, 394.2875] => 1.15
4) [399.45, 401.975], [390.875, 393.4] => 1.11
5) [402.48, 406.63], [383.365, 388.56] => 1.17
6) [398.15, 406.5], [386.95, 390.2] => 1.18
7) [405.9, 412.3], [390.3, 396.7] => 1.11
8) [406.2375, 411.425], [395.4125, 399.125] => 1.12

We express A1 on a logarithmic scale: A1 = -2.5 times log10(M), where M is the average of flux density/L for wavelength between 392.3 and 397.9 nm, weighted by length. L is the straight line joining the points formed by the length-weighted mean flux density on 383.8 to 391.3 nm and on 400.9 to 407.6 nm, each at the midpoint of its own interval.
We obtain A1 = 0.12 mag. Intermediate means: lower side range 4.47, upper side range 4.75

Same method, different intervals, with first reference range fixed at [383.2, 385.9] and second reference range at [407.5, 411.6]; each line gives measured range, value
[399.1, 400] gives -0.10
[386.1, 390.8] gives -0.04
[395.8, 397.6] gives 0.19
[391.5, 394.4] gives 0.02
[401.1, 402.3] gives -0.11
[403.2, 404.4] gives -0.11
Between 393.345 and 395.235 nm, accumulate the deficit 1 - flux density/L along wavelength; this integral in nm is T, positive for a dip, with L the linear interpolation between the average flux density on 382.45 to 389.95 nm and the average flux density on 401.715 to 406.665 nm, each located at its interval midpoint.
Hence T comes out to 0.10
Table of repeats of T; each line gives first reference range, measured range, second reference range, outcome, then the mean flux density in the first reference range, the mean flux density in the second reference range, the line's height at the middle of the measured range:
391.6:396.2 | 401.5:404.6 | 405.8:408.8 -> -0.112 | 4.38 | 4.71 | 4.6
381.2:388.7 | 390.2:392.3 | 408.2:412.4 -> -0.131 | 4.43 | 4.41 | 4.42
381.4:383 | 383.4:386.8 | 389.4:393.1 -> 0.136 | 4.54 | 4.6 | 4.56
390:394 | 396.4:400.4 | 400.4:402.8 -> 0.305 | 4.35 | 4.75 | 4.61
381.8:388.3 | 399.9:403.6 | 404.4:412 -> -0.190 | 4.41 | 4.54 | 4.5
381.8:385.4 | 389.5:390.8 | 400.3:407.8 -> -0.045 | 4.22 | 4.74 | 4.39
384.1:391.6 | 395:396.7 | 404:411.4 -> 0.028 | 4.5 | 4.54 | 4.51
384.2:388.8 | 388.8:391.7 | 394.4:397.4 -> -0.057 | 4.55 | 4.11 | 4.37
